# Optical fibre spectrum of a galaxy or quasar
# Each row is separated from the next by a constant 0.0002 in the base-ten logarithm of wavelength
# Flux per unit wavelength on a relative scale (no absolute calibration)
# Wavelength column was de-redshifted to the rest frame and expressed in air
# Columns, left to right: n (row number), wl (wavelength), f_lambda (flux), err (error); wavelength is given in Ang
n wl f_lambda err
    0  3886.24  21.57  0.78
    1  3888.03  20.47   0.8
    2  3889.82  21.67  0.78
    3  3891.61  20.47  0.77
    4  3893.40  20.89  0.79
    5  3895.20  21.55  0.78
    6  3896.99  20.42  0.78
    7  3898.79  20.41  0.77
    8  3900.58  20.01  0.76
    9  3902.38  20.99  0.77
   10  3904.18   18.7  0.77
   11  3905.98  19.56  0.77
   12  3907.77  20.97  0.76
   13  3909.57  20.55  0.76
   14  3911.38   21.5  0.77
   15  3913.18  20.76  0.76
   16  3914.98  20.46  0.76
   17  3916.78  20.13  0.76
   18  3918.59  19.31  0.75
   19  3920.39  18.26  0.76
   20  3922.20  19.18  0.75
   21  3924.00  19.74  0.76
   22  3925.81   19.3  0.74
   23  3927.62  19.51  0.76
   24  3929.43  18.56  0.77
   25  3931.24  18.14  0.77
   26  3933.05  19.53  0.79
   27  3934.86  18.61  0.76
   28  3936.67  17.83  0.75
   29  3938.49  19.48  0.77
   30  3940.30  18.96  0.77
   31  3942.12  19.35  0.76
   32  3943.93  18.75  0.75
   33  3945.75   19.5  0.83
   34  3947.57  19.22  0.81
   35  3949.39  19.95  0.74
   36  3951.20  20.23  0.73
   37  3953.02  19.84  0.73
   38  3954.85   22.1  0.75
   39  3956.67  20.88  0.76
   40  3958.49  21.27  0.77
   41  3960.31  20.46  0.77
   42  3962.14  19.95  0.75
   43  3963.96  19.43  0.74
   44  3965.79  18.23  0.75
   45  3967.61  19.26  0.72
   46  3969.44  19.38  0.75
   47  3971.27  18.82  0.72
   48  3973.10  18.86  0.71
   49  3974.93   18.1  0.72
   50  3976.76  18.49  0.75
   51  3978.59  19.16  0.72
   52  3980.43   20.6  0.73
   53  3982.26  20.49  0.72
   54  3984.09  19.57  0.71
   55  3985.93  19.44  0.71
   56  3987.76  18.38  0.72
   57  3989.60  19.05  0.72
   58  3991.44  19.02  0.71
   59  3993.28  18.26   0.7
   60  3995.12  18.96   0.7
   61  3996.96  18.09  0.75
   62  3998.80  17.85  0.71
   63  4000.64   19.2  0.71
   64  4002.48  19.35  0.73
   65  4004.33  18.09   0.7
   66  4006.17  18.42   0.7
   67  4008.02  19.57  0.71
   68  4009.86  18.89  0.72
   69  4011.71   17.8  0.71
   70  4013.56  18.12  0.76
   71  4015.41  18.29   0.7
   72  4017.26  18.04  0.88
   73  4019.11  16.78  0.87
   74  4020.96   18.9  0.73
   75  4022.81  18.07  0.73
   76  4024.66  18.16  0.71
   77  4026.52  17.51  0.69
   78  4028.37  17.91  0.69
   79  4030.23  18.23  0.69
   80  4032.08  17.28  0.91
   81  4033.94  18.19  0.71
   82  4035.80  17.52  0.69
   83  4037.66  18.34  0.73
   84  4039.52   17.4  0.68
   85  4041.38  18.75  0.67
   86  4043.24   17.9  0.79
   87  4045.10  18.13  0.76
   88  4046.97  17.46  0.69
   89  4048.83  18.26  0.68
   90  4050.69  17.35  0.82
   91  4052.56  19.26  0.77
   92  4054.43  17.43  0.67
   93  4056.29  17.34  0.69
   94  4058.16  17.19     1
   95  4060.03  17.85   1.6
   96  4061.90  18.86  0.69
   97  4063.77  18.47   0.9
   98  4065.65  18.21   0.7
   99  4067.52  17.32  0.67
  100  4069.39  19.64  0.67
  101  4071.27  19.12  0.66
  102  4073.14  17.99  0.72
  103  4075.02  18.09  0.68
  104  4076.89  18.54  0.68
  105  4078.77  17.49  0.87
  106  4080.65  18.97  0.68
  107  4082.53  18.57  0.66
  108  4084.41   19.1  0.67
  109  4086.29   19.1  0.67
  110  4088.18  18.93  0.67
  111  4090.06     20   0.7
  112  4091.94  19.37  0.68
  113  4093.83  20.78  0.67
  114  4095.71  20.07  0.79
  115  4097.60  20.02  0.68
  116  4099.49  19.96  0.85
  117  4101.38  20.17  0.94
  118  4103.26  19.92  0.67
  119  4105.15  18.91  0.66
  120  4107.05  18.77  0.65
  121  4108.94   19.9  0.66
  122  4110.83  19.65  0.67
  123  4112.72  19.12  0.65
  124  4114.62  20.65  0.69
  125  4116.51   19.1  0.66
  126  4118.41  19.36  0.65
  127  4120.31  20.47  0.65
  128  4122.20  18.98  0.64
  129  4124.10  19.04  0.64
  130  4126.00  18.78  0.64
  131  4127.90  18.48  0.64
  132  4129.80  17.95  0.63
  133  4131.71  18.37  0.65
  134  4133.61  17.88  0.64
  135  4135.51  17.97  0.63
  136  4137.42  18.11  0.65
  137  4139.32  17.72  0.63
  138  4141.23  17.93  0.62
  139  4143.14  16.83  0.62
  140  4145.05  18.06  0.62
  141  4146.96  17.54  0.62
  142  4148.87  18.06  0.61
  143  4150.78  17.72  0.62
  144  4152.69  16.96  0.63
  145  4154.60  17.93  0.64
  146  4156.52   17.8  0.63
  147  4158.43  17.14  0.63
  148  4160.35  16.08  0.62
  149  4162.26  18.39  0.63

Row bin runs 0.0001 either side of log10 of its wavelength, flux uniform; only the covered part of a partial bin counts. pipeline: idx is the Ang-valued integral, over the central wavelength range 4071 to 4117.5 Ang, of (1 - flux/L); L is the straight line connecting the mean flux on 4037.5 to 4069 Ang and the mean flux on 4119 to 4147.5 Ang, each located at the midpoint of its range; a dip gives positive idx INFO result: -2.9 Ang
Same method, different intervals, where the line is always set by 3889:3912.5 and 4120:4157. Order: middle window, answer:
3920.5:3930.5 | 0.6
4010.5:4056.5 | 3.0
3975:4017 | 1.6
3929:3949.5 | 1.2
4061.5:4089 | 0.3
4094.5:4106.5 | -0.9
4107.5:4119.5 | -0.8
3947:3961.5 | -0.4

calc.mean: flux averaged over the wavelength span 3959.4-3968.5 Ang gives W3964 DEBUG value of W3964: 19.5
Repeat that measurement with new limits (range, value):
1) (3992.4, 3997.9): 18.4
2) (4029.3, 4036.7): 17.8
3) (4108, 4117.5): 19.7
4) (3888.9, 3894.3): 21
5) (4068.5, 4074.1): 18.9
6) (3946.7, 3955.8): 20.3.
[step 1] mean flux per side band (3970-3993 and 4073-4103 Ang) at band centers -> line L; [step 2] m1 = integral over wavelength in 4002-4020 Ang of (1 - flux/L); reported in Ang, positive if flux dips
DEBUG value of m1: 0.8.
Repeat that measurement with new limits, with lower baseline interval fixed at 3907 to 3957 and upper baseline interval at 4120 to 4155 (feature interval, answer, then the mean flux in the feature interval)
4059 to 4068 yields 0.2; 18.2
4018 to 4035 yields 0.9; 17.9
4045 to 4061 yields 0.8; 17.8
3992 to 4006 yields 0.4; 18.6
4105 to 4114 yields -0.5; 19.3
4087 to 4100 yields -1.0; 19.9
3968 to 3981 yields 0.2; 19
